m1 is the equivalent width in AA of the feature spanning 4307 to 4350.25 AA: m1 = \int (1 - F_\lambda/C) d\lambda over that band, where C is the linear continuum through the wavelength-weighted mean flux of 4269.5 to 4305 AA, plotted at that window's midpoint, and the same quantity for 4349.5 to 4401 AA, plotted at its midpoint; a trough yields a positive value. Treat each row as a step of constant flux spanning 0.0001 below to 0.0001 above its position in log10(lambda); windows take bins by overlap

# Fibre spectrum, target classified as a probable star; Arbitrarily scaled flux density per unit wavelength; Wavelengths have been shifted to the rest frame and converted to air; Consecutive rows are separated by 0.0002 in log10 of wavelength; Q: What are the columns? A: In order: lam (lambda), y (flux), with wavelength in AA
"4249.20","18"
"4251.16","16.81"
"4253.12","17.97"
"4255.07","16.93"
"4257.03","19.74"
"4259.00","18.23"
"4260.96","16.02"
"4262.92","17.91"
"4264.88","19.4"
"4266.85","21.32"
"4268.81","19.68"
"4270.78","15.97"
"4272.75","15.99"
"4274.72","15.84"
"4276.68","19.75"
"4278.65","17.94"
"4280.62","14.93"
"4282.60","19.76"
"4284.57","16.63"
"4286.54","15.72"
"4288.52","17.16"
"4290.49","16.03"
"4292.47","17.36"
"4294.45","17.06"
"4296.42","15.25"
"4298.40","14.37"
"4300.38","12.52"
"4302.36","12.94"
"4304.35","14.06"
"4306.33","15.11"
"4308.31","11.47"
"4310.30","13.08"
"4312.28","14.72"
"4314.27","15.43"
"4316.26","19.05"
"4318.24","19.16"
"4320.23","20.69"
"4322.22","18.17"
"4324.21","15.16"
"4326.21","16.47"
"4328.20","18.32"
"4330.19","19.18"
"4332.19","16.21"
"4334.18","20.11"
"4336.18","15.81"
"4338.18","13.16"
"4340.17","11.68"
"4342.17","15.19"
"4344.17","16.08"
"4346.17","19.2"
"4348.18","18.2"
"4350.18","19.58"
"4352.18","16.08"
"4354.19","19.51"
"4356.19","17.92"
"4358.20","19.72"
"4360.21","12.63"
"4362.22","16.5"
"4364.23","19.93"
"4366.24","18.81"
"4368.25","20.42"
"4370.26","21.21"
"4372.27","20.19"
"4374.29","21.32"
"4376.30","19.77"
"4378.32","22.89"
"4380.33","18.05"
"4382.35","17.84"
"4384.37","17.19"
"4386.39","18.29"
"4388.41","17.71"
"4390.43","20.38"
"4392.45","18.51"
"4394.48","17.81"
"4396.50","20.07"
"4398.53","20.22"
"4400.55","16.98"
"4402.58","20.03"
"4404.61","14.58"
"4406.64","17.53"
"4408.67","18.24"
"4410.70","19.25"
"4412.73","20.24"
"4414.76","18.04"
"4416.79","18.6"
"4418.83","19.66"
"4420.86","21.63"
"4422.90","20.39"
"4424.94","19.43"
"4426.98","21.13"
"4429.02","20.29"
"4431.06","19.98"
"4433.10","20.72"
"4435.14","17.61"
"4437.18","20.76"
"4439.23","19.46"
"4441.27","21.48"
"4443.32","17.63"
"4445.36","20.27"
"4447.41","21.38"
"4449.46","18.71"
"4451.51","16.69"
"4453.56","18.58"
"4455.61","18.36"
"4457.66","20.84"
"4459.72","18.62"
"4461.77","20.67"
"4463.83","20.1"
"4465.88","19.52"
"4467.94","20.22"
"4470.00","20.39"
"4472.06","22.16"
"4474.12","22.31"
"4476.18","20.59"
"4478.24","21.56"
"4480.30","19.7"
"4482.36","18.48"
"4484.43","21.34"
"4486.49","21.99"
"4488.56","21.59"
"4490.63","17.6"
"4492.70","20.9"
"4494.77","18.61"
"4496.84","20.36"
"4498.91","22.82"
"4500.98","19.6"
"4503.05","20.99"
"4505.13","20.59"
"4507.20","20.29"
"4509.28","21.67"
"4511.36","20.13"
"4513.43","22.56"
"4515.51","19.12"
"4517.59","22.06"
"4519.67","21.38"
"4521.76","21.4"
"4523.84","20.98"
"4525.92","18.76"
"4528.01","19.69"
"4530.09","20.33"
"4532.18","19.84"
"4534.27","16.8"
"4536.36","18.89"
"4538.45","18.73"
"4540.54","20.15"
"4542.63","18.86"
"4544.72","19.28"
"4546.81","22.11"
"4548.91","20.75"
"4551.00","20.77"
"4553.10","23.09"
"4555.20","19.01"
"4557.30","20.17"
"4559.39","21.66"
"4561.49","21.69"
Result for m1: 2.1 AA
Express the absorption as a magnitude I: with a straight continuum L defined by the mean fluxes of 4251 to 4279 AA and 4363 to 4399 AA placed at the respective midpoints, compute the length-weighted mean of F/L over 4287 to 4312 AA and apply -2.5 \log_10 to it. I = 0.24 mag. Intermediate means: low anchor 18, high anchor 19.4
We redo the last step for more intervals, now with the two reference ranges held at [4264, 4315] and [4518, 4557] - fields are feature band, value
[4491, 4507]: -0.052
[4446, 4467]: -0.033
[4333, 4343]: 0.113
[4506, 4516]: -0.064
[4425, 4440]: -0.088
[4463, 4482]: -0.089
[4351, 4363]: 0.006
